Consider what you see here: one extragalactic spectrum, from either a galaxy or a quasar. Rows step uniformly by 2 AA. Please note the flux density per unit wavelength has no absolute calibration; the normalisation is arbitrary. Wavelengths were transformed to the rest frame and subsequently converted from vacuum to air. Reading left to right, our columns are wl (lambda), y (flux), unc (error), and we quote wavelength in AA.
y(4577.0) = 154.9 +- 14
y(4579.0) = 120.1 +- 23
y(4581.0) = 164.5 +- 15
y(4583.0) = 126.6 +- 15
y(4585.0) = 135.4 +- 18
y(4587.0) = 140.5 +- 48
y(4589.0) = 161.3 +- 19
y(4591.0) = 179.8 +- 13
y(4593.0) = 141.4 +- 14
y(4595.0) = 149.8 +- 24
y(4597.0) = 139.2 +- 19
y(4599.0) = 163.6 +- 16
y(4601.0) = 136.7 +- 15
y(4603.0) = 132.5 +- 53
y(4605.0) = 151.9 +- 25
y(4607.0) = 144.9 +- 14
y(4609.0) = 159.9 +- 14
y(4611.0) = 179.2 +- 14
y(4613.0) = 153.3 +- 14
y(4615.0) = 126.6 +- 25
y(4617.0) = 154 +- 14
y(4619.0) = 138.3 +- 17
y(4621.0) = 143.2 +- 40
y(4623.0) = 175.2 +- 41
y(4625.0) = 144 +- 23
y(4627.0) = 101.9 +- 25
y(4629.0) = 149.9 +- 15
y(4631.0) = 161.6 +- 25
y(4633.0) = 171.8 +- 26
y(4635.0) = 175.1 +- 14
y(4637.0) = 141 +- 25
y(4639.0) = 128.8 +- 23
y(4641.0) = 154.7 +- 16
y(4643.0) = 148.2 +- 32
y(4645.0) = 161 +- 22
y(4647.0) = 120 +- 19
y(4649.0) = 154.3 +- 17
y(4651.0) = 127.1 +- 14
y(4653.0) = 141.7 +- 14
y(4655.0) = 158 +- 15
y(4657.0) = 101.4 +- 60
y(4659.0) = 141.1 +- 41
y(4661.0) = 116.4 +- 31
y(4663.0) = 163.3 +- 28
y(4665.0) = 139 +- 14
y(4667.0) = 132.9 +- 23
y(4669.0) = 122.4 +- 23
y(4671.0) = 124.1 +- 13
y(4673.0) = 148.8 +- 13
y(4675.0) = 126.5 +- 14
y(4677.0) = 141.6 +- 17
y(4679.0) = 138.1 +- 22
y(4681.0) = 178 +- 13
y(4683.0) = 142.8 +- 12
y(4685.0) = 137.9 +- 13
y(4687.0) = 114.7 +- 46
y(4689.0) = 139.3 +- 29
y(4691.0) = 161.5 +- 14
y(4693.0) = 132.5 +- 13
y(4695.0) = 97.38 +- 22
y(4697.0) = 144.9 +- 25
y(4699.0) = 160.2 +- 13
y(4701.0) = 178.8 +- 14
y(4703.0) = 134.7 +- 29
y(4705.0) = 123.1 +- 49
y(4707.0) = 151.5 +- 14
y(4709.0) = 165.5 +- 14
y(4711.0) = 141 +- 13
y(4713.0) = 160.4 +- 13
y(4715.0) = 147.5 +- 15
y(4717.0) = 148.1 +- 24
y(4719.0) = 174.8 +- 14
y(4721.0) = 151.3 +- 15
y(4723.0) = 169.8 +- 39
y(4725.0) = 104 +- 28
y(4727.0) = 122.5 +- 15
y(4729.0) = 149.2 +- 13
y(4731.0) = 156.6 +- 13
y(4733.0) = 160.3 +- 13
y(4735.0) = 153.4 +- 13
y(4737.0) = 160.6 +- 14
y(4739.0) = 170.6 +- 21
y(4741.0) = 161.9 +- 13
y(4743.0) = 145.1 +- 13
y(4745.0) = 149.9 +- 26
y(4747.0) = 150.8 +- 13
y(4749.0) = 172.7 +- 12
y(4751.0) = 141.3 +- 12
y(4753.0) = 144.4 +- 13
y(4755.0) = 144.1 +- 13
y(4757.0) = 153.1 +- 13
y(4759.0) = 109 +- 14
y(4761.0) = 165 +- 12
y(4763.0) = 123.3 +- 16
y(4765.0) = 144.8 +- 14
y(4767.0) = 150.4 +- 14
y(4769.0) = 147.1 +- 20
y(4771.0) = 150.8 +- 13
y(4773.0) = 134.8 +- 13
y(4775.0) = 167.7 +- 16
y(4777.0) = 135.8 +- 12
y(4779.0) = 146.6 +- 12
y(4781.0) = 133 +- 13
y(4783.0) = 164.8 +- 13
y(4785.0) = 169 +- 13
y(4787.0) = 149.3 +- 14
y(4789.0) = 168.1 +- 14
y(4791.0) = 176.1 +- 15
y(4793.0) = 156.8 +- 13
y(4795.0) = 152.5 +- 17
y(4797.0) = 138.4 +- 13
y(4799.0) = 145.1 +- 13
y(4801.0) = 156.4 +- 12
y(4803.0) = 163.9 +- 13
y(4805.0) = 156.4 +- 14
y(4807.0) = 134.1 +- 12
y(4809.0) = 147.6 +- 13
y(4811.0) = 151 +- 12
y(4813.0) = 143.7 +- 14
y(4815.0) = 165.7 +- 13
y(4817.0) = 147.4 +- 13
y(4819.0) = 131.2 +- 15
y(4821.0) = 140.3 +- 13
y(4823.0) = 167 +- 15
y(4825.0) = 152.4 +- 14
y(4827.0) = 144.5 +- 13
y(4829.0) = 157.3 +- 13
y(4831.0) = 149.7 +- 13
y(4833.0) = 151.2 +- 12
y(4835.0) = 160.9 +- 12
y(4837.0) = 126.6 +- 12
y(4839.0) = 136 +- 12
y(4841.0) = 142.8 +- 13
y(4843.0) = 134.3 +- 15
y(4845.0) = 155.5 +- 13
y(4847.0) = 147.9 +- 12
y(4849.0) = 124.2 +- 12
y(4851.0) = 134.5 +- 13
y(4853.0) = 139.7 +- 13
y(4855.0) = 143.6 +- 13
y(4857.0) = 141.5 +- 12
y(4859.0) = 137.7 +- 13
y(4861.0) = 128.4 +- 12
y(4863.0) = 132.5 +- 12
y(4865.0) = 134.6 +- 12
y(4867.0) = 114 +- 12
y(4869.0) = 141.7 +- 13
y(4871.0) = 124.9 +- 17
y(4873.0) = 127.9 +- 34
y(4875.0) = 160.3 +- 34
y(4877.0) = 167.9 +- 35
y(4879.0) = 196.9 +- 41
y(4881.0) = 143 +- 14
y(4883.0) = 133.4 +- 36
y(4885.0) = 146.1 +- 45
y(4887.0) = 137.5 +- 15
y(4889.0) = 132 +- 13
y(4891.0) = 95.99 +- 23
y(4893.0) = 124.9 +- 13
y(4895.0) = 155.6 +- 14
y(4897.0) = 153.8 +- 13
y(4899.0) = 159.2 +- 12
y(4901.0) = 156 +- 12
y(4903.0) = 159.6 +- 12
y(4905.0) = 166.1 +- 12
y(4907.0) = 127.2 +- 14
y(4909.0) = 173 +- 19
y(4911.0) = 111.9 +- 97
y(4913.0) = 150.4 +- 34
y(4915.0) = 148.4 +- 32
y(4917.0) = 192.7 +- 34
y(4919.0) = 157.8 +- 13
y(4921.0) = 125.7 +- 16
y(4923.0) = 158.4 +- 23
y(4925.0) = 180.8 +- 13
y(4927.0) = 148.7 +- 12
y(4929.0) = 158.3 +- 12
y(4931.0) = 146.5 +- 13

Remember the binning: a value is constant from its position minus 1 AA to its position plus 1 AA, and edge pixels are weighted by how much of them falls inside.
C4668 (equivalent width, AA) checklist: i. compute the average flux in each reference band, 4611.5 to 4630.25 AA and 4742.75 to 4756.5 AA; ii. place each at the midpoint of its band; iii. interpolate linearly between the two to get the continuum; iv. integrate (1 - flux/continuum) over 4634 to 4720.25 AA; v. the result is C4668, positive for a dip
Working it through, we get 2.3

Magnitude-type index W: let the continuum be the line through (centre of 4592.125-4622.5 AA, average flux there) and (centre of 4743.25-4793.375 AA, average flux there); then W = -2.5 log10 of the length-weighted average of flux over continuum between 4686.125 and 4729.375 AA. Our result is 0.04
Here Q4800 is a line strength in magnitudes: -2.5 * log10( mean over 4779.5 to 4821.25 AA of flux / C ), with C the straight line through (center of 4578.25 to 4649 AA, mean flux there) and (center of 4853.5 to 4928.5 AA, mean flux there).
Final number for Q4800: -0.04 mag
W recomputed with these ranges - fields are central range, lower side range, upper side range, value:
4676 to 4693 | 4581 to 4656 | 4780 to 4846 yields 0.040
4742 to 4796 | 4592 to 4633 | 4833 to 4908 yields -0.041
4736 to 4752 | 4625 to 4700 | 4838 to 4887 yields -0.115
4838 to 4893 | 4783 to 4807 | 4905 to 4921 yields 0.108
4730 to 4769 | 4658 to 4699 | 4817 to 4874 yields -0.087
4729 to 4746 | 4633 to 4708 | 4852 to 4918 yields -0.108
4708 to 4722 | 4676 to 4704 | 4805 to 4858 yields -0.088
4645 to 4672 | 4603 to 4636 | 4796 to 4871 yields 0.114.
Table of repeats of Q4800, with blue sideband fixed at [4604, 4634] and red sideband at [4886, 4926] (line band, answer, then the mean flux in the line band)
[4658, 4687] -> 0.09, 139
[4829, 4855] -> 0.05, 143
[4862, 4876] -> 0.11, 134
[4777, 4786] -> -0.02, 151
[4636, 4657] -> 0.06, 141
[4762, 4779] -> 0.04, 144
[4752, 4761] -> 0.07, 141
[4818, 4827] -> 0.01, 147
